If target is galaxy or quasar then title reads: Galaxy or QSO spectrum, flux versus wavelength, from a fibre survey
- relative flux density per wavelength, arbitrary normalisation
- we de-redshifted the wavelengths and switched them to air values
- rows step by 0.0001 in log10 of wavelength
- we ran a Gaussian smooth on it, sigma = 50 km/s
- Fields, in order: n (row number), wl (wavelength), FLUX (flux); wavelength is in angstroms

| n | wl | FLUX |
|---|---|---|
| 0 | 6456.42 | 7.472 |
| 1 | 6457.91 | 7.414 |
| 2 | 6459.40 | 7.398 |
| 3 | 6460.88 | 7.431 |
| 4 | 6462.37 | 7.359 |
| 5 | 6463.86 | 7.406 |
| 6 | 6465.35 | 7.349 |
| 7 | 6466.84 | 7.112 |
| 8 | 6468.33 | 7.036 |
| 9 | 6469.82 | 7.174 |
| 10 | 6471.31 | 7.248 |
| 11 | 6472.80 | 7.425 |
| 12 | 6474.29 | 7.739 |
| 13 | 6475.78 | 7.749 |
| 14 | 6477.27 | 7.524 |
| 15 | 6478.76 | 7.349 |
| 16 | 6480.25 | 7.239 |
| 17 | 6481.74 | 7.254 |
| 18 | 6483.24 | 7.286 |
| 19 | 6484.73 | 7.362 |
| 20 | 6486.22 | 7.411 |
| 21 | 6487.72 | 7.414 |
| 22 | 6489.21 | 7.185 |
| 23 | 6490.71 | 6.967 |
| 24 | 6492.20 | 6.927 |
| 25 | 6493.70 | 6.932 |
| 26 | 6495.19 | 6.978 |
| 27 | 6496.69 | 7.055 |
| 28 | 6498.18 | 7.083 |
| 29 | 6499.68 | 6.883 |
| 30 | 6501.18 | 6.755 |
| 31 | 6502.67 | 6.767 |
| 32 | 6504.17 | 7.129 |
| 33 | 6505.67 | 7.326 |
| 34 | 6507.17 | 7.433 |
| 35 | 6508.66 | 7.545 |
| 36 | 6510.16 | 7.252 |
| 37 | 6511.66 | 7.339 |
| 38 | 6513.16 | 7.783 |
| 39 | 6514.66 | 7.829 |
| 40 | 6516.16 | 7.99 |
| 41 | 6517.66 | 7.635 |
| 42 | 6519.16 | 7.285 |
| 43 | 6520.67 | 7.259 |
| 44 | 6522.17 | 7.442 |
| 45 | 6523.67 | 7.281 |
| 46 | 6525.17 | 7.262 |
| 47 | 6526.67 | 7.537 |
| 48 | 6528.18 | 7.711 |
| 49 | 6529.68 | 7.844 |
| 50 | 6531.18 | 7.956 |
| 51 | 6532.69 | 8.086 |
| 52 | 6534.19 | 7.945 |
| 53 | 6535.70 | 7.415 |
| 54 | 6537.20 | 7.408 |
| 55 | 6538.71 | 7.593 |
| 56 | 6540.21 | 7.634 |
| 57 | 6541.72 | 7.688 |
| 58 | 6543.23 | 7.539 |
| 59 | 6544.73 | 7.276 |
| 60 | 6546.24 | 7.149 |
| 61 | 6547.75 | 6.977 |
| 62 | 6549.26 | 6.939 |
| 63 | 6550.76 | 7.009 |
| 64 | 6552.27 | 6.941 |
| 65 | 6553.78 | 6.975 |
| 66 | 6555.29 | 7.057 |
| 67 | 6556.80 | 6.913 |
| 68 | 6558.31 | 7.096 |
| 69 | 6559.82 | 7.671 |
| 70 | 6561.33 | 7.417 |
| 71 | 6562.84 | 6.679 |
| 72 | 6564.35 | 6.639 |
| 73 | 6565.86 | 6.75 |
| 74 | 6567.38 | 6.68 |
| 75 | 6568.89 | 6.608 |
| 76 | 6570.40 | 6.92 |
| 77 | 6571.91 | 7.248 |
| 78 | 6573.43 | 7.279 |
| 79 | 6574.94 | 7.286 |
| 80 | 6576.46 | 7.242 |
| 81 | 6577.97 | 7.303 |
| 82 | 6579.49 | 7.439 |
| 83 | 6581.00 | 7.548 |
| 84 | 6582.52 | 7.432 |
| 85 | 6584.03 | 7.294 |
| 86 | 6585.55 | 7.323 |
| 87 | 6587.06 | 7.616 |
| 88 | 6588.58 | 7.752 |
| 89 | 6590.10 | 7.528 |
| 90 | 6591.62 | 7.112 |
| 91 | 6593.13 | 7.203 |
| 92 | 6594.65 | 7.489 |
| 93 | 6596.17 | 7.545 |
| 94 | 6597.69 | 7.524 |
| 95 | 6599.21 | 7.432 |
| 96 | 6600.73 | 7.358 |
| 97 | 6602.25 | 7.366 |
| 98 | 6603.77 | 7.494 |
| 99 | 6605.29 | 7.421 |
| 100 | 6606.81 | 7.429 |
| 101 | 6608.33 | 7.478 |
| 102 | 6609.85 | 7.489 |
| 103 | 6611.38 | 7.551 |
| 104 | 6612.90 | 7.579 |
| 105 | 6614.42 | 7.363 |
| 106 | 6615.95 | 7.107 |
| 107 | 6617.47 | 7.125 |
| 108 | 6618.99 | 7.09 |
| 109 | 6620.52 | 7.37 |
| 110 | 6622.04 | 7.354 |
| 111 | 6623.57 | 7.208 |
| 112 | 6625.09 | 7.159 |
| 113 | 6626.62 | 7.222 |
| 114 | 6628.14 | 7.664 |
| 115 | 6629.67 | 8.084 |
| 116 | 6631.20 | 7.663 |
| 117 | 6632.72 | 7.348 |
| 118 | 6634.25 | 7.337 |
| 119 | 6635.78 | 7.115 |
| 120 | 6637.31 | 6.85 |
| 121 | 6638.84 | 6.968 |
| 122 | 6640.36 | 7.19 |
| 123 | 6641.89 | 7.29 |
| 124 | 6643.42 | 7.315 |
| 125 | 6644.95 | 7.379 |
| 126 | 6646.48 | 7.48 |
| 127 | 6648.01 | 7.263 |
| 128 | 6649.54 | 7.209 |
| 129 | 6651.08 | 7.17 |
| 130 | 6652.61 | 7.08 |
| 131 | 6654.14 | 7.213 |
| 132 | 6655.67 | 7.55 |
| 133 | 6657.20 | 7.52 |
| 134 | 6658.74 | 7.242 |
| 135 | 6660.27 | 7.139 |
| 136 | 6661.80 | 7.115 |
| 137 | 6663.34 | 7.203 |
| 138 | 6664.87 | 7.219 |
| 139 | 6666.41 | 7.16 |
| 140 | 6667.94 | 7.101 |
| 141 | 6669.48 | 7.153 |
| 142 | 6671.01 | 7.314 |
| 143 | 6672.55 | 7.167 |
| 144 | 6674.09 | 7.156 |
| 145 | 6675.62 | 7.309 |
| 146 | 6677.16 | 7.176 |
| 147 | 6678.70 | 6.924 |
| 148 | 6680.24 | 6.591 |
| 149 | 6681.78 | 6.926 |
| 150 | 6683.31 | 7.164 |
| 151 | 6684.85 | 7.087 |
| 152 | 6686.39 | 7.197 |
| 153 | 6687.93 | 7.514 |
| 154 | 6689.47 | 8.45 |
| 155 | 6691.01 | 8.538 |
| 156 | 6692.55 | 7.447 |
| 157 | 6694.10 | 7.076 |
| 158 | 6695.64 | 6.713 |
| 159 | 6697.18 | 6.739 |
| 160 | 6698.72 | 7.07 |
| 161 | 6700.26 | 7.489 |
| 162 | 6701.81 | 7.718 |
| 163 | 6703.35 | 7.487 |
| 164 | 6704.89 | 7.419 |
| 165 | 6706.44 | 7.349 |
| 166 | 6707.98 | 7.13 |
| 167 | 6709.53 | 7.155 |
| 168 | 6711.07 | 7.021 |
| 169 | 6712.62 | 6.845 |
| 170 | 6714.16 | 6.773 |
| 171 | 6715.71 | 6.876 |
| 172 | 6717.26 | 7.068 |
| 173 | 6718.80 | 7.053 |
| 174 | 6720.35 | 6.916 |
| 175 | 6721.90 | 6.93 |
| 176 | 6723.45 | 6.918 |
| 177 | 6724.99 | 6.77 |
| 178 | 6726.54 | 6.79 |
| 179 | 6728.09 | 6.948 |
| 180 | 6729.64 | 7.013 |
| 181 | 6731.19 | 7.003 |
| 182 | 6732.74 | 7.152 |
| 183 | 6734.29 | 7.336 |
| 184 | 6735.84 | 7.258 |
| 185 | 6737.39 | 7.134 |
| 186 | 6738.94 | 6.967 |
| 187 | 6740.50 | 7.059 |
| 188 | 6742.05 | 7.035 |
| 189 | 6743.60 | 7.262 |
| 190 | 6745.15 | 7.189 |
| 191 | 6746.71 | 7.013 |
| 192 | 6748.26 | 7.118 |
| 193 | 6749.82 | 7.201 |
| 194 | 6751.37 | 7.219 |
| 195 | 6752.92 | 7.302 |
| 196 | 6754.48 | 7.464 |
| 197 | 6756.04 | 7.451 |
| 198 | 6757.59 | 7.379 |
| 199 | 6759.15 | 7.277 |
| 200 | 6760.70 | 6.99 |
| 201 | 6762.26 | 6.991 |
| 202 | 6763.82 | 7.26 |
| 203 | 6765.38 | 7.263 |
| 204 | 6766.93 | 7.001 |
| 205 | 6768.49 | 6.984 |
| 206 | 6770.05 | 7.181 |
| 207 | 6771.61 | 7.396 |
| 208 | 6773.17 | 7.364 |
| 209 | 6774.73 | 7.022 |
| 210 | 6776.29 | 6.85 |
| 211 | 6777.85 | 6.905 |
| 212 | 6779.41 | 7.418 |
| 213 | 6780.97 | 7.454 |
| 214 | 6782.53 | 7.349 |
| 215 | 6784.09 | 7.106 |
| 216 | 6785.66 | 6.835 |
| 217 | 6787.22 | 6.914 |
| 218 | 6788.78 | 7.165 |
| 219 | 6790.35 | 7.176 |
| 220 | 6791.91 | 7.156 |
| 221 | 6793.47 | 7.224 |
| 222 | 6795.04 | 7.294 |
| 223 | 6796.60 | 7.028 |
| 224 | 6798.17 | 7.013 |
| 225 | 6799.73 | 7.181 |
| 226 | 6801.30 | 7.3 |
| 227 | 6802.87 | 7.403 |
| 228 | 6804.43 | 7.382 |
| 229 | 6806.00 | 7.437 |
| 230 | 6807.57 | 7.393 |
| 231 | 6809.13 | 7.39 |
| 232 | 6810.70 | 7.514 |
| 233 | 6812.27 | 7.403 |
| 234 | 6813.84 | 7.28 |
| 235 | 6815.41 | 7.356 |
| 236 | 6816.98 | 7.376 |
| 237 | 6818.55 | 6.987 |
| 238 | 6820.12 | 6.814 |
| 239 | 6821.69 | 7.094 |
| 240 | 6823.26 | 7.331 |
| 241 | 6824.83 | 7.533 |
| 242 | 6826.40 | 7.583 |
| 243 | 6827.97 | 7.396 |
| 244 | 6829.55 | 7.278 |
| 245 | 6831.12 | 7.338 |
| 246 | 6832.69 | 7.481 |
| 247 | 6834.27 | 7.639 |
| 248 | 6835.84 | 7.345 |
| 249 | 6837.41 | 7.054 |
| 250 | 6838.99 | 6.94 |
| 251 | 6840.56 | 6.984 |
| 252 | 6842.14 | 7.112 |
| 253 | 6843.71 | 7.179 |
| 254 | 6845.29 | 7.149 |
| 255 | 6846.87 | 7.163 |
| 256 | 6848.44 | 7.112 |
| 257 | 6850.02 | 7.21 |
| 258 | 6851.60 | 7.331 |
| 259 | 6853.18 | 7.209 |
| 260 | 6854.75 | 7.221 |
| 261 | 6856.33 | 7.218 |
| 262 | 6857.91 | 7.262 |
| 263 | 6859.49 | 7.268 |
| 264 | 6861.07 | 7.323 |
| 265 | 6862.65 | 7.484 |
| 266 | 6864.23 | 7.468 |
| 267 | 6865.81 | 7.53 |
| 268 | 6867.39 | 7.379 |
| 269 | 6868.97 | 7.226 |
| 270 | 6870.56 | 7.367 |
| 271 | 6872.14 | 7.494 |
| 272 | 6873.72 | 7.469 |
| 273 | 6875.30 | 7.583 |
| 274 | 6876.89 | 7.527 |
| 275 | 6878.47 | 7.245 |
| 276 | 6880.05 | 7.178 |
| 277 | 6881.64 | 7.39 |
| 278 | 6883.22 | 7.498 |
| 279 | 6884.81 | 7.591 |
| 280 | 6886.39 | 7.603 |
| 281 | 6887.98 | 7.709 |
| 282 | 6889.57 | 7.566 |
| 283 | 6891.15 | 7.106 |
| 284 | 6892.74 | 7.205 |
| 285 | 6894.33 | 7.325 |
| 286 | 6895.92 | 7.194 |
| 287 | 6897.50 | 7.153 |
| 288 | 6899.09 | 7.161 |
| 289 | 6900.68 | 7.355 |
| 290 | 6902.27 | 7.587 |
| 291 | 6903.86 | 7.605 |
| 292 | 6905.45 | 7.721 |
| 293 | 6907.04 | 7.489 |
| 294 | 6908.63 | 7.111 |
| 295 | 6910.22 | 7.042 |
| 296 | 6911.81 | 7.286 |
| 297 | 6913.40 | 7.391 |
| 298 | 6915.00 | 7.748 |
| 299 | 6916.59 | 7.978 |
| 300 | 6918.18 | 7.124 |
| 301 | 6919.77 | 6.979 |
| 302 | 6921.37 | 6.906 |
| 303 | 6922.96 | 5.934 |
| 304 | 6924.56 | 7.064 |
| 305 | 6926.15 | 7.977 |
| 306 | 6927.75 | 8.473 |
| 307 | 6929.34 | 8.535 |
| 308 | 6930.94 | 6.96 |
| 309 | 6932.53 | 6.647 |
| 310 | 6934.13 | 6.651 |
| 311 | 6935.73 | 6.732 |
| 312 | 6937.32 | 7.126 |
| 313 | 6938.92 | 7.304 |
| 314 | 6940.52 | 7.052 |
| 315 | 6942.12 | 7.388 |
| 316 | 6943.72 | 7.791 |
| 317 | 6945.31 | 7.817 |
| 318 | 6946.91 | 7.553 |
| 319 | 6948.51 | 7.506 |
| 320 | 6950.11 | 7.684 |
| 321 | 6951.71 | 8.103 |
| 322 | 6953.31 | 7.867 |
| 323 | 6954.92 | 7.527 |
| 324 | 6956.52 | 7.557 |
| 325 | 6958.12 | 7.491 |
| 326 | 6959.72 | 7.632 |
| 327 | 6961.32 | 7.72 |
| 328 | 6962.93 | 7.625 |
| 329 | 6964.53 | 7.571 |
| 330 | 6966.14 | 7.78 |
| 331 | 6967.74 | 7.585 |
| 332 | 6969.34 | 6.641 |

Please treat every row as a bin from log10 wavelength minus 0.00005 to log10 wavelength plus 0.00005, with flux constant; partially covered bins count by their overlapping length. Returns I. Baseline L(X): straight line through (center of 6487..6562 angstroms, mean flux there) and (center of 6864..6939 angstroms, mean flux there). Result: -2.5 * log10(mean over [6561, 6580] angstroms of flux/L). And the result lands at 0.047 mag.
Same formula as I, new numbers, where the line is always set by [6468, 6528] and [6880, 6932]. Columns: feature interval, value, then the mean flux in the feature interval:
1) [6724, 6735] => 0.05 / 7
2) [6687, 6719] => 0.01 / 7.29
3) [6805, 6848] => 0.01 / 7.28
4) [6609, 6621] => 0.00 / 7.33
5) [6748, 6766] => 0.02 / 7.24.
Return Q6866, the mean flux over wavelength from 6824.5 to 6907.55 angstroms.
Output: 7.35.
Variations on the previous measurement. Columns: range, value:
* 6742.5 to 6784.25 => 7.2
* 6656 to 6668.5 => 7.23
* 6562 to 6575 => 6.88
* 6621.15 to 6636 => 7.43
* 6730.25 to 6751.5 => 7.14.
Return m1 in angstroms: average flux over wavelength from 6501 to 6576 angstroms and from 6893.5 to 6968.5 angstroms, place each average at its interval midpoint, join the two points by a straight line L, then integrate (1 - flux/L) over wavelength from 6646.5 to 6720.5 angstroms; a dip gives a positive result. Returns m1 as 1.3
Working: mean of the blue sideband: 7.31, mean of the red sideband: 7.42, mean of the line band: 7.22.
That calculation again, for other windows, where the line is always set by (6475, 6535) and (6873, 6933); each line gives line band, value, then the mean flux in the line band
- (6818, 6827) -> 0.19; 7.23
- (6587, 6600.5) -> -0.14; 7.45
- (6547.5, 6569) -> 1.19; 6.97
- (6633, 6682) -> 1.28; 7.19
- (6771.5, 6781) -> 0.27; 7.17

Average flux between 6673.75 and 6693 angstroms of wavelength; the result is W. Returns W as 7.35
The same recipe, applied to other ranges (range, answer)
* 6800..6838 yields 7.34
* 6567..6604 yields 7.33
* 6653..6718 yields 7.23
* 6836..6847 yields 7.09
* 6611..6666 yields 7.3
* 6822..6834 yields 7.42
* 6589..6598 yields 7.41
